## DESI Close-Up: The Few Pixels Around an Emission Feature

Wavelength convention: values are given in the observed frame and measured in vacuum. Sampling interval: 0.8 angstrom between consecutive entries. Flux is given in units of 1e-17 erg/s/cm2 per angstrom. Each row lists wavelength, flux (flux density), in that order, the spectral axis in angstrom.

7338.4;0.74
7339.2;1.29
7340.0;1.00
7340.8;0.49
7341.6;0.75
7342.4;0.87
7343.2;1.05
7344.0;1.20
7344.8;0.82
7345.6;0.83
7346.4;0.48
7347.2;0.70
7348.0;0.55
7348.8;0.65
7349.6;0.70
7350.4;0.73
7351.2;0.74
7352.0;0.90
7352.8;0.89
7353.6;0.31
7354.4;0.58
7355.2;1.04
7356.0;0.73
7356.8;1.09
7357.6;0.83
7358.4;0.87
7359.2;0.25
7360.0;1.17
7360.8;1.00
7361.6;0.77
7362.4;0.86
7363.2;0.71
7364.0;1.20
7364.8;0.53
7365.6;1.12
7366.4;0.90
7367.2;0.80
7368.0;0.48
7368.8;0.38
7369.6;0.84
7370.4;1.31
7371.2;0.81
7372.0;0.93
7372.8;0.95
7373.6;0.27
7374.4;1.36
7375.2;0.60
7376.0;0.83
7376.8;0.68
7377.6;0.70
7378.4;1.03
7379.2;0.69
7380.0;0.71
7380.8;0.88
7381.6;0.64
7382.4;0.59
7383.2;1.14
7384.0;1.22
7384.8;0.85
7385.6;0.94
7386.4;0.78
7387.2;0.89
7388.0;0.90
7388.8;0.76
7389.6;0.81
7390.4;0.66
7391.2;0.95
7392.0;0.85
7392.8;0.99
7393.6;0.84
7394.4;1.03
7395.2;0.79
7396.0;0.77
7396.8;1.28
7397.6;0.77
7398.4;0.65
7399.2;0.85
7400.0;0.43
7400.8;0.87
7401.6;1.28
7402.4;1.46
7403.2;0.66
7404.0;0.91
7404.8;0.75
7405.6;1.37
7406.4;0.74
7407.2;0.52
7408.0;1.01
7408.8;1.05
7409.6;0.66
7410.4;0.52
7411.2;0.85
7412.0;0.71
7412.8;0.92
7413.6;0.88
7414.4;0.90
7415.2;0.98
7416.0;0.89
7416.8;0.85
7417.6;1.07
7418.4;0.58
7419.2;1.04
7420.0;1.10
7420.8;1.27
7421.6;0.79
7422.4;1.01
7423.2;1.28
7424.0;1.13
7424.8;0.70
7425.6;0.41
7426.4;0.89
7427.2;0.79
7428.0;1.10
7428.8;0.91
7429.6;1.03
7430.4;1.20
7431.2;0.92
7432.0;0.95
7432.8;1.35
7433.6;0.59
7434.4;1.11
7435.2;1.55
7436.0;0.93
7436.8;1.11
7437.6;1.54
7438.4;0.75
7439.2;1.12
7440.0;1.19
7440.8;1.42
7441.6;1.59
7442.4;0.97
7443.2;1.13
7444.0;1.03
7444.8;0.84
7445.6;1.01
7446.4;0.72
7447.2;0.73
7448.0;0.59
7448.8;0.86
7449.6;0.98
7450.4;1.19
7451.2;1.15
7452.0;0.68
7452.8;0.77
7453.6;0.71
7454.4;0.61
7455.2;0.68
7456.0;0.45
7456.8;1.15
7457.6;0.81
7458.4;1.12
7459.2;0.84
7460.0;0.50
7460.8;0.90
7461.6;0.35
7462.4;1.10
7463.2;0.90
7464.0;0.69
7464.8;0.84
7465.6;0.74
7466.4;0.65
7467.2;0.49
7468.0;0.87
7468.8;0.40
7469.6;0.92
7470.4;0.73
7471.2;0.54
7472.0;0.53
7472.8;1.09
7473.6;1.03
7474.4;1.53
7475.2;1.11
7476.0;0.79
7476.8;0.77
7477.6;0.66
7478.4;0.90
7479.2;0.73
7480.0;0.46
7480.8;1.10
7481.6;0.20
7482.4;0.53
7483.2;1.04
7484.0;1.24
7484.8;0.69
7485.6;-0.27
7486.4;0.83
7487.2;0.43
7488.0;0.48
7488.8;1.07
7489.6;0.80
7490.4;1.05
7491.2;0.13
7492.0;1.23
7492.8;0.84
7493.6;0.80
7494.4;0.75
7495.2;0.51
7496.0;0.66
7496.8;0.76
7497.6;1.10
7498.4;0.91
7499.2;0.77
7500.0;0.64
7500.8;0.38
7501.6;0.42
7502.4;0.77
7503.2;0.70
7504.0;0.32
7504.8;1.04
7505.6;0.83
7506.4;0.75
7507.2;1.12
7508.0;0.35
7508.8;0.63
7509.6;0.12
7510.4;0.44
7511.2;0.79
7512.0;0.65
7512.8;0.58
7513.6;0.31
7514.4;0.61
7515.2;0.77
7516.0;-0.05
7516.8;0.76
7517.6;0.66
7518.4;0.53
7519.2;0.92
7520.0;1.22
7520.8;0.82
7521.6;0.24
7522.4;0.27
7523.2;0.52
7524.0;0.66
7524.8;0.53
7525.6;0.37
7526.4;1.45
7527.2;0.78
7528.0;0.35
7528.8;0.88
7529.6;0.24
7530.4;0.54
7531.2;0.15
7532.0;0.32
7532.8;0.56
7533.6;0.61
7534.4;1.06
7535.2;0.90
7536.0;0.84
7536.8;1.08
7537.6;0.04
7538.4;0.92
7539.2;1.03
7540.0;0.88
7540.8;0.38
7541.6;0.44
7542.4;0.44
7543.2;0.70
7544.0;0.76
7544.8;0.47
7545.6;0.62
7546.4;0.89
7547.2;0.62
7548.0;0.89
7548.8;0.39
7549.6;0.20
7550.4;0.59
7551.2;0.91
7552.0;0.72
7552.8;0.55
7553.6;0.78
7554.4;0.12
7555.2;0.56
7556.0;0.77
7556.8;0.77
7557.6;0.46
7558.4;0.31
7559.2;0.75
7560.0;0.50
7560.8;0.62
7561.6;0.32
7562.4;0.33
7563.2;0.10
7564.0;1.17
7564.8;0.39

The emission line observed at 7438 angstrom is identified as C III] 1909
